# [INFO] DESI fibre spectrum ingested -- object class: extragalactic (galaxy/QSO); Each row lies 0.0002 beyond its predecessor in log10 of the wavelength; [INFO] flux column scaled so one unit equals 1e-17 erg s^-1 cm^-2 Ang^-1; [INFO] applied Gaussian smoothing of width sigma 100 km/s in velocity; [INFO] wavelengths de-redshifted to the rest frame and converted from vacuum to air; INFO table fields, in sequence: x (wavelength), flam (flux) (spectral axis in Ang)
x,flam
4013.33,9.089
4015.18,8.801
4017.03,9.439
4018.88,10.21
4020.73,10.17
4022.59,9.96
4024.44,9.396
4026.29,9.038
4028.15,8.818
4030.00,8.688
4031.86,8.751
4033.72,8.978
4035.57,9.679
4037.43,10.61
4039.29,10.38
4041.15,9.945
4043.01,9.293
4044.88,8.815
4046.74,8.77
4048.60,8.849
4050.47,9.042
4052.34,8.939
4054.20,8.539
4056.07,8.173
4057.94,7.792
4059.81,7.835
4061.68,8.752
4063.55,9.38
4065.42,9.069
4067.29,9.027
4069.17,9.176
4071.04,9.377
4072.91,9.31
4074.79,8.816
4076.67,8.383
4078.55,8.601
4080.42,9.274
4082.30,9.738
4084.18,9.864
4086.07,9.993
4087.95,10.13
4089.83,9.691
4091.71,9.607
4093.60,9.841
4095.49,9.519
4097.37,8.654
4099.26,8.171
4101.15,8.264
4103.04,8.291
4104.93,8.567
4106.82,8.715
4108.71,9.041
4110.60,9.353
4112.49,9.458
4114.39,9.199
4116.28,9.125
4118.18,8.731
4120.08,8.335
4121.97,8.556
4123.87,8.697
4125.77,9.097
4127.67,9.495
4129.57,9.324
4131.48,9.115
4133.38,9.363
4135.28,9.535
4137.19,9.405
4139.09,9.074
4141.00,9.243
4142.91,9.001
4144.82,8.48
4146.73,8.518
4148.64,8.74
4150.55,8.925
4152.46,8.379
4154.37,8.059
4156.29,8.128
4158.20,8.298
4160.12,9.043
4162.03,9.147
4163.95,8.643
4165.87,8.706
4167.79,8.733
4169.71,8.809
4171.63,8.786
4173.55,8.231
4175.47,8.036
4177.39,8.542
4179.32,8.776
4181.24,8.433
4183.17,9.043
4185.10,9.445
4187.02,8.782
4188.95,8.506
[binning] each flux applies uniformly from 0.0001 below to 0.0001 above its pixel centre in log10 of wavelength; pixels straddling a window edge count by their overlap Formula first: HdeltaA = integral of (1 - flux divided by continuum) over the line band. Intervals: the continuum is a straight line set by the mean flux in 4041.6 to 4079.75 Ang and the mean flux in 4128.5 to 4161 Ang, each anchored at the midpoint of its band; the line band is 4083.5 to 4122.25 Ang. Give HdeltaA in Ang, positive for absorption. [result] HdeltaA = -1.17 Ang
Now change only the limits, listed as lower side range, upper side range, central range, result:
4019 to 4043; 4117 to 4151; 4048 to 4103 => 1.7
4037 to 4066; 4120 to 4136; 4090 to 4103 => 0.1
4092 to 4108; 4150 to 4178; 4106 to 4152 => -1.7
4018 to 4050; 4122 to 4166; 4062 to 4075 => 0.1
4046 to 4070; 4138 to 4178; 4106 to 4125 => -0.5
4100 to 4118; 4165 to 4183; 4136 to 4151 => -0.4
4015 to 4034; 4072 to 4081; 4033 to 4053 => -0.5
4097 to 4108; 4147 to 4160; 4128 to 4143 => -1.5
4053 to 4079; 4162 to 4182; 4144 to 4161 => 0.2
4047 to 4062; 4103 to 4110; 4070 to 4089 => -1.6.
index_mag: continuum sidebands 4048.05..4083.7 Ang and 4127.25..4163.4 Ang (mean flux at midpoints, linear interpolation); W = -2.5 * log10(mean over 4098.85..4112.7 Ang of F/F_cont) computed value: 0.02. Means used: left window 8.86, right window 8.9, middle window 8.72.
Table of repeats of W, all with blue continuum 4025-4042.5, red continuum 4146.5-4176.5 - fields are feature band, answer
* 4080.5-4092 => -0.08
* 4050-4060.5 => 0.11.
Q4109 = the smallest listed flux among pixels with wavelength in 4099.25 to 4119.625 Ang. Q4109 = 8.171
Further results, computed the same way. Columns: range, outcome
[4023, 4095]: 7.792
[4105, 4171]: 8.059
